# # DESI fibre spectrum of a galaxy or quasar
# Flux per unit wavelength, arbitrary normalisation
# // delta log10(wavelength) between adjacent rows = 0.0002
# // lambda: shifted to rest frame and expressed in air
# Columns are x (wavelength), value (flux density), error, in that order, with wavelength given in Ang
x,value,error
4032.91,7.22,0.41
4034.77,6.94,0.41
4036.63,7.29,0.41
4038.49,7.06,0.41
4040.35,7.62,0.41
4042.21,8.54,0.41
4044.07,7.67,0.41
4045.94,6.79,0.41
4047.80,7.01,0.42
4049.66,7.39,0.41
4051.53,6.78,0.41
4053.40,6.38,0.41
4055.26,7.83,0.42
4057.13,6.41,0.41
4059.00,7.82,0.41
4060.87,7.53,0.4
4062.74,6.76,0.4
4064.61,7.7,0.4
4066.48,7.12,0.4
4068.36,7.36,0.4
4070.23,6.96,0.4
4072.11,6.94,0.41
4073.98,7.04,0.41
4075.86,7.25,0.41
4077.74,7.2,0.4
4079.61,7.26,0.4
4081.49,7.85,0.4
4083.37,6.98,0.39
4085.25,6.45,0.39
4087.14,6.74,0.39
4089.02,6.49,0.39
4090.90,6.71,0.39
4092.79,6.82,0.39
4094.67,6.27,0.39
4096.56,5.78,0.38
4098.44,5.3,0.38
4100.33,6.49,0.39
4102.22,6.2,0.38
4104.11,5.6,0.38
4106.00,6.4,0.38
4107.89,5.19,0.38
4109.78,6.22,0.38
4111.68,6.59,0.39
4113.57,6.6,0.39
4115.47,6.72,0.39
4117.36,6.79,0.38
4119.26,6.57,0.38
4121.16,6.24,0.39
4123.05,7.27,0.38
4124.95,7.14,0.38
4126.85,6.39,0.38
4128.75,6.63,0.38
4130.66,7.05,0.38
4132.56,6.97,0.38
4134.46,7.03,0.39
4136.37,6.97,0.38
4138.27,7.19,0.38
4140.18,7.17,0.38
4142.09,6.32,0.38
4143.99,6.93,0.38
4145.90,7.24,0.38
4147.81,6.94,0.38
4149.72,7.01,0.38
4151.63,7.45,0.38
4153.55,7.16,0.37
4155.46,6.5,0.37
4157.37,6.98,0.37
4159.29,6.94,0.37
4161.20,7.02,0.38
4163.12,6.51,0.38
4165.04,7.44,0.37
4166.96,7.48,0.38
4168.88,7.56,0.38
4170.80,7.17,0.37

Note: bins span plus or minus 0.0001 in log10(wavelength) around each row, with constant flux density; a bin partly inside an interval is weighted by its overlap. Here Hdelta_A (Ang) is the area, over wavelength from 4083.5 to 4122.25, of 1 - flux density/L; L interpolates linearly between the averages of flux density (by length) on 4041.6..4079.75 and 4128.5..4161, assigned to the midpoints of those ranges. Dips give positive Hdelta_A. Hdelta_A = 4.2 Ang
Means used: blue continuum 7.21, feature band 6.33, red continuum 6.98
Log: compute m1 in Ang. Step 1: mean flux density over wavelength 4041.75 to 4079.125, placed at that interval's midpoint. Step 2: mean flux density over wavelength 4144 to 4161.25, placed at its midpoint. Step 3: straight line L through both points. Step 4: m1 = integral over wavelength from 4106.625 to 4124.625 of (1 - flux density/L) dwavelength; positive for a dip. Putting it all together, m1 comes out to 1.5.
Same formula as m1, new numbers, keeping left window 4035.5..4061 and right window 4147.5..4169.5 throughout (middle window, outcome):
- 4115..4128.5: 0.8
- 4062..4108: 3.3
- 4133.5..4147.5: 0.3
